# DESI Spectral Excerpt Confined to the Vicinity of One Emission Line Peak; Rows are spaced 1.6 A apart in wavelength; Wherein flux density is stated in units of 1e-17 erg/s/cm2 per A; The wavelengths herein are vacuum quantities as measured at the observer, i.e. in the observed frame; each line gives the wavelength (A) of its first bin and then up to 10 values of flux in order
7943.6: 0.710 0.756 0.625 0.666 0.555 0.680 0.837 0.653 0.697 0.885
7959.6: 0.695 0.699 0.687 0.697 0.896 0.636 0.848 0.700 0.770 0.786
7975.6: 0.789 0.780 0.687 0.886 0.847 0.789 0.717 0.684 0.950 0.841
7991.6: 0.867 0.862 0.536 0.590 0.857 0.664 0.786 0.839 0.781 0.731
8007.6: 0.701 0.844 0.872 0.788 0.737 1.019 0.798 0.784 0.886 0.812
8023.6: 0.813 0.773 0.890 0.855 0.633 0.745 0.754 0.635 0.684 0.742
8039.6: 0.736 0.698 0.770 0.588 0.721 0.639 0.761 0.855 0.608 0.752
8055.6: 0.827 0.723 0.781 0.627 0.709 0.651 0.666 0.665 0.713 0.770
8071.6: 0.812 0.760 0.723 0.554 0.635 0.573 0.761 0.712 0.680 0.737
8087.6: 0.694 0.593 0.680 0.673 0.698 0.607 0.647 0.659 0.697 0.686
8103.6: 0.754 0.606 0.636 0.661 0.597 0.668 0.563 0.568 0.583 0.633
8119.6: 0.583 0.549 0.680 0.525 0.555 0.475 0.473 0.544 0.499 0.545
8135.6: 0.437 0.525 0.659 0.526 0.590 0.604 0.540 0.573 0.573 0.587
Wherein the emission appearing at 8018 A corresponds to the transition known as Mg II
